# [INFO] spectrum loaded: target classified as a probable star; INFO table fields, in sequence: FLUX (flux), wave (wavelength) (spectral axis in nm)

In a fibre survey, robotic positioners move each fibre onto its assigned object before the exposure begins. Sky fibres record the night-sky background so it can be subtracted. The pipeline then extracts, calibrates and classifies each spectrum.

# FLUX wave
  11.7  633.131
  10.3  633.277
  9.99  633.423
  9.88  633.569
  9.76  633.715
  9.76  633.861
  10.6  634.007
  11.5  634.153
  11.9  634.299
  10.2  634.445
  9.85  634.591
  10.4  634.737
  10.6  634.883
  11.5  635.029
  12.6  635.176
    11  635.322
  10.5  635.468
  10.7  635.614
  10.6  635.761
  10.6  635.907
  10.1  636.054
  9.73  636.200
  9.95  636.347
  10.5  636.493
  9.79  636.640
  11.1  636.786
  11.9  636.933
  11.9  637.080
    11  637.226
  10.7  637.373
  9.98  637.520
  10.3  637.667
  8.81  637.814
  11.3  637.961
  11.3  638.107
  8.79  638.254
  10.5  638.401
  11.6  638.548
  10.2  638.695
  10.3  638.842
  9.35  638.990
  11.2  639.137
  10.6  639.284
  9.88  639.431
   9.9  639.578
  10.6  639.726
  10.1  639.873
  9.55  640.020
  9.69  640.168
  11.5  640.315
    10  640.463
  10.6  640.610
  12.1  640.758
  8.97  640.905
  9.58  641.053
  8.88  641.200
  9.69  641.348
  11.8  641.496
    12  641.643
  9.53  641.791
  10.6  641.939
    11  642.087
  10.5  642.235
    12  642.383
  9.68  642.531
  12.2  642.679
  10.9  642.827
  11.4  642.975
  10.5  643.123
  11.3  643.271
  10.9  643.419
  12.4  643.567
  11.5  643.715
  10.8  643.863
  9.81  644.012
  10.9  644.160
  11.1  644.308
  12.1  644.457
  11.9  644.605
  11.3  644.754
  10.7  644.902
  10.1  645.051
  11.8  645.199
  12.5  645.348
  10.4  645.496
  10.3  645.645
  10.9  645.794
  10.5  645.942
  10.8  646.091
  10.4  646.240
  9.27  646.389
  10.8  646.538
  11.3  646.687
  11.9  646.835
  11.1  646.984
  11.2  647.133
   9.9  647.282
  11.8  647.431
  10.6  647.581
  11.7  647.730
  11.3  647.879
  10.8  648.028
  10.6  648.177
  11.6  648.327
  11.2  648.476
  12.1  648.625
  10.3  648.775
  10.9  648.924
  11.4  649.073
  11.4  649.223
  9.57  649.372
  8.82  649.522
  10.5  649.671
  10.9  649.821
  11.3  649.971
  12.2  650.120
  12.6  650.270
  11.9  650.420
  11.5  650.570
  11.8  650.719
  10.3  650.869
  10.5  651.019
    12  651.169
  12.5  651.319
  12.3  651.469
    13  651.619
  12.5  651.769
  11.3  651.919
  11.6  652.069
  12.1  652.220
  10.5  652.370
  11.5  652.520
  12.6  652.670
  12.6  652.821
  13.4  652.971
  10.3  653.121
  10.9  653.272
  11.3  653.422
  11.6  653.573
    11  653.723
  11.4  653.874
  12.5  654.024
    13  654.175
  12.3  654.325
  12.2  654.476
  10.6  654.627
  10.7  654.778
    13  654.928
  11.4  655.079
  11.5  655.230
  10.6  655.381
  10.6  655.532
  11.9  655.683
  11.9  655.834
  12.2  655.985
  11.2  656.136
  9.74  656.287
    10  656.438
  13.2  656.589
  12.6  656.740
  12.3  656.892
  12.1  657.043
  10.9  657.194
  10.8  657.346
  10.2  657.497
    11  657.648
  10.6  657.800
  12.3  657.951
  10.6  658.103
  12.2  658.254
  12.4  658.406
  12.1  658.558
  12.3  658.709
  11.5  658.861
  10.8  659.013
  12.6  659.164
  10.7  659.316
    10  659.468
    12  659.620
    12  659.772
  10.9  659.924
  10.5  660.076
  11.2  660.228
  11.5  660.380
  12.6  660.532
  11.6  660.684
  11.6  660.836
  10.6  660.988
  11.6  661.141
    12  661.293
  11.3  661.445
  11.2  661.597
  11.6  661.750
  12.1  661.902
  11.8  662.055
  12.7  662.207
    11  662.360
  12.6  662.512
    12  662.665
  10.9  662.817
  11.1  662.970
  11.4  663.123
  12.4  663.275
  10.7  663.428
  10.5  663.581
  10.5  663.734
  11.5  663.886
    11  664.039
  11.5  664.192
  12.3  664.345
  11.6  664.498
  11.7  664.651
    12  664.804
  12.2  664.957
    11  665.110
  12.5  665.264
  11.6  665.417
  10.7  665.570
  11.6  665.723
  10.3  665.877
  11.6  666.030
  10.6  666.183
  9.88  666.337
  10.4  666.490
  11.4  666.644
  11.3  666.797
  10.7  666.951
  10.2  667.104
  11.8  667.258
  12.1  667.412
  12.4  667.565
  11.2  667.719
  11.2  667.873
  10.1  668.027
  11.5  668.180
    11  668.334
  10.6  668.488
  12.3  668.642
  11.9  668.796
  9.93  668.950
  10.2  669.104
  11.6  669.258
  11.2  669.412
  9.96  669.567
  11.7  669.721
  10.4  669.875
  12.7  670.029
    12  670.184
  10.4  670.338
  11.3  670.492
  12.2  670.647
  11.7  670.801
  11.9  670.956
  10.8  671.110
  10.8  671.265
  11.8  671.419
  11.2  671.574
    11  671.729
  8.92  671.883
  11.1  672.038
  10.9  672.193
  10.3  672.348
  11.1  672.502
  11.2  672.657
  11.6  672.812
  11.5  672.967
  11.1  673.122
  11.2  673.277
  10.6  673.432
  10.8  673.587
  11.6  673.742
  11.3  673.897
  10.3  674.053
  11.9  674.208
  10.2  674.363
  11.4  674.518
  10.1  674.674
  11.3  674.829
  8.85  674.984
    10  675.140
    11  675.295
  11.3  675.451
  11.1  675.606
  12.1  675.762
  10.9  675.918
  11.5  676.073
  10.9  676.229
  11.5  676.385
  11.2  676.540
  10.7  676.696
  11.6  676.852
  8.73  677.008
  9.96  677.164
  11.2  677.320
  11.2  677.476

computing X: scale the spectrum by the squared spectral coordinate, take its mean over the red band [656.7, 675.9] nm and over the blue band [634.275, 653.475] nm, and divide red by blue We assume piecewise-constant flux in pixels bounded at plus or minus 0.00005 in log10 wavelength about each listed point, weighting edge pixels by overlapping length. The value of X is 1.1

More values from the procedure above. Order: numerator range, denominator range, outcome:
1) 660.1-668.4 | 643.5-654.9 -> 1.05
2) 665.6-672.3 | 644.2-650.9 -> 1.07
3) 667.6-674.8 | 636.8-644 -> 1.15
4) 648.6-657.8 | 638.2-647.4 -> 1.11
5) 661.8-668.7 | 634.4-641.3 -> 1.18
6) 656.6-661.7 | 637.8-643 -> 1.16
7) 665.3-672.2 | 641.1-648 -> 1.09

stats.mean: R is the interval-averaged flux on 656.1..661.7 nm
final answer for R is 11.4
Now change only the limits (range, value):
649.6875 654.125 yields 11.7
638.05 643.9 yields 10.6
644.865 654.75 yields 11.3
